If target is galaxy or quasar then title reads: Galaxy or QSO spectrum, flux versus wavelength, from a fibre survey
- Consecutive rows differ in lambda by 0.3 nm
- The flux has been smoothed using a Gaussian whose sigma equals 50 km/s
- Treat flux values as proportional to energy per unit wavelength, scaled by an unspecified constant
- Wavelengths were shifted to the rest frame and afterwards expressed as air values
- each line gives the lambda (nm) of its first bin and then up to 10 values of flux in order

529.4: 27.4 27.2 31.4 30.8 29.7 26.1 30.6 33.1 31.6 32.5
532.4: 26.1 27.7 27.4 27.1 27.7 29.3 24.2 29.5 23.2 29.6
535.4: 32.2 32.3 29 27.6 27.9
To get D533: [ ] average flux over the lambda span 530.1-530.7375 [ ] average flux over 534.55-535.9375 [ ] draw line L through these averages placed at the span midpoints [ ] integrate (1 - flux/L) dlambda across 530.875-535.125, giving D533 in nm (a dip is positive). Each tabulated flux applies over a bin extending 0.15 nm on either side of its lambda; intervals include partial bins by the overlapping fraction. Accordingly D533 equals 0.20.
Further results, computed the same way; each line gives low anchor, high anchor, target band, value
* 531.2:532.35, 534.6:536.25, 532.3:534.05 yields 0.176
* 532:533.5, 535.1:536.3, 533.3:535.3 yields 0.133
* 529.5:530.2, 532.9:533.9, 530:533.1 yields -0.127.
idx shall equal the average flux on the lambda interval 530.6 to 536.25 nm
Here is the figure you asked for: 28.8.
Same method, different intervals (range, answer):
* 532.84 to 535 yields 27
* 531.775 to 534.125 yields 28.4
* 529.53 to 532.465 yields 30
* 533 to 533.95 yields 27.8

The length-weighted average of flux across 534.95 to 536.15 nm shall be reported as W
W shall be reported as 30.8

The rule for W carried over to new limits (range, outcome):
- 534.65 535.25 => 26.4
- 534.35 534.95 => 26.3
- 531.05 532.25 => 32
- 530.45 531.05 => 27.9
